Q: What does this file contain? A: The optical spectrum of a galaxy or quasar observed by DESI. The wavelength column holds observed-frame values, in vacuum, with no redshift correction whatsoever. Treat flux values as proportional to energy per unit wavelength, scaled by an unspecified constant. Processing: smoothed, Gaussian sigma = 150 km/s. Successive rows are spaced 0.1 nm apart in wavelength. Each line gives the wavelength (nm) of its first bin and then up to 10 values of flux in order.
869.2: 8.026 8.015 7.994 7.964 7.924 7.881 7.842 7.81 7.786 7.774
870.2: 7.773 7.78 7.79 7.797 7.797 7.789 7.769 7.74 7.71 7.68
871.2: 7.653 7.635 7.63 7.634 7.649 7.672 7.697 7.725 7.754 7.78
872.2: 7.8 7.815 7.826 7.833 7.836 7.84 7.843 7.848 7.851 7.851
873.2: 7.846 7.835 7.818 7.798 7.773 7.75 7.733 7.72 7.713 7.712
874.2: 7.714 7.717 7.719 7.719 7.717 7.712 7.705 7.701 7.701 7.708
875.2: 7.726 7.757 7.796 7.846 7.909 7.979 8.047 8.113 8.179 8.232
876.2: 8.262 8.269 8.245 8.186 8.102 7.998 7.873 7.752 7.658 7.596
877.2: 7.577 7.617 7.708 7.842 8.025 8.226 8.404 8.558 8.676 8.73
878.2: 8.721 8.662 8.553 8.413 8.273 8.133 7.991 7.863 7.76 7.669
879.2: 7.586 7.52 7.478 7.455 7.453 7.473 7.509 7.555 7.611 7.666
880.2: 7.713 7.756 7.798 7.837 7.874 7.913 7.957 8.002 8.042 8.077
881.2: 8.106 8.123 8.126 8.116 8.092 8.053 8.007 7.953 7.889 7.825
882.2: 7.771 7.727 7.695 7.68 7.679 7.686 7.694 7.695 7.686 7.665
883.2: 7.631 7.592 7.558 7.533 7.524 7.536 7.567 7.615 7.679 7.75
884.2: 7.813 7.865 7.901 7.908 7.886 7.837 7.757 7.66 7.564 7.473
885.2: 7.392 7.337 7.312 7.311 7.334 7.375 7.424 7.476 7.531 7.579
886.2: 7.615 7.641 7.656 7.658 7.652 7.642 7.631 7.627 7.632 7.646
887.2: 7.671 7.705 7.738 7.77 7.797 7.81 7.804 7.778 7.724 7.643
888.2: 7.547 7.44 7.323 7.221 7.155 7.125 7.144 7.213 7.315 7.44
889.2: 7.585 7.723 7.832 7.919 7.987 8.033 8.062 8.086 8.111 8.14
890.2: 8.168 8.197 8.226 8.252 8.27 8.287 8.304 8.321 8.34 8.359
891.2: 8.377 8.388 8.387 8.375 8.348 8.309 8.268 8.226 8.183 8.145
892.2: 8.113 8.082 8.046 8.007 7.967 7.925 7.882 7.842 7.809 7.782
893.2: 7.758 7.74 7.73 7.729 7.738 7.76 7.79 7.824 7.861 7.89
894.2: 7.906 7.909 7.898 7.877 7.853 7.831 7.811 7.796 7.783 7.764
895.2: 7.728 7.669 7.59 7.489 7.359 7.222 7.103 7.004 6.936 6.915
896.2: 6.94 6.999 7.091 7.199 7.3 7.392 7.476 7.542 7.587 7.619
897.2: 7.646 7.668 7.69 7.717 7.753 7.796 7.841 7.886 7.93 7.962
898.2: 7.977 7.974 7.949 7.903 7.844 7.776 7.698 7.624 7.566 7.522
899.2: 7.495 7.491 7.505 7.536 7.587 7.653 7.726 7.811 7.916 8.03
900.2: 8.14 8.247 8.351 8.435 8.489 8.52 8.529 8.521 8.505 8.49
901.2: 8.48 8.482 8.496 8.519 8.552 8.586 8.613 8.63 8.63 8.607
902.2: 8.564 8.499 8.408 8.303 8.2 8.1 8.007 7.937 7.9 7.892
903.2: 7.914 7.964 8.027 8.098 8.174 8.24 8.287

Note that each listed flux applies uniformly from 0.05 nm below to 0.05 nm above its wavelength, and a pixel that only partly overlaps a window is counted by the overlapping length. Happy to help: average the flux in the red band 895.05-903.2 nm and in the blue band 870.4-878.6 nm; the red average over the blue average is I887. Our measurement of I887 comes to 1.0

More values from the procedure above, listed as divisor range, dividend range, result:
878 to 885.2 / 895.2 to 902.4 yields 1.00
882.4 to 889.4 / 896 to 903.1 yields 1.05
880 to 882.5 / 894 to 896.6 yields 0.95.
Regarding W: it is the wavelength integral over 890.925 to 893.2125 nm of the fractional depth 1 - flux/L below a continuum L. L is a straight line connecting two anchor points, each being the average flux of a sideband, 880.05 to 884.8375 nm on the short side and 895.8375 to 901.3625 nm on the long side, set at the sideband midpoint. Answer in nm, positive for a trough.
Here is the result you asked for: -0.10 nm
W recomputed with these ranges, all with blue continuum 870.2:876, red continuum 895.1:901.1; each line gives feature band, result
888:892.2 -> -0.12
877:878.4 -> -0.07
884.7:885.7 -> 0.03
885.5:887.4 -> 0.04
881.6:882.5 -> -0.01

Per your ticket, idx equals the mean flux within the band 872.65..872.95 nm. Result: 7.84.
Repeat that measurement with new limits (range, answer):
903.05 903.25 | 7.9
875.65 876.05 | 8.08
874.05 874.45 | 7.72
